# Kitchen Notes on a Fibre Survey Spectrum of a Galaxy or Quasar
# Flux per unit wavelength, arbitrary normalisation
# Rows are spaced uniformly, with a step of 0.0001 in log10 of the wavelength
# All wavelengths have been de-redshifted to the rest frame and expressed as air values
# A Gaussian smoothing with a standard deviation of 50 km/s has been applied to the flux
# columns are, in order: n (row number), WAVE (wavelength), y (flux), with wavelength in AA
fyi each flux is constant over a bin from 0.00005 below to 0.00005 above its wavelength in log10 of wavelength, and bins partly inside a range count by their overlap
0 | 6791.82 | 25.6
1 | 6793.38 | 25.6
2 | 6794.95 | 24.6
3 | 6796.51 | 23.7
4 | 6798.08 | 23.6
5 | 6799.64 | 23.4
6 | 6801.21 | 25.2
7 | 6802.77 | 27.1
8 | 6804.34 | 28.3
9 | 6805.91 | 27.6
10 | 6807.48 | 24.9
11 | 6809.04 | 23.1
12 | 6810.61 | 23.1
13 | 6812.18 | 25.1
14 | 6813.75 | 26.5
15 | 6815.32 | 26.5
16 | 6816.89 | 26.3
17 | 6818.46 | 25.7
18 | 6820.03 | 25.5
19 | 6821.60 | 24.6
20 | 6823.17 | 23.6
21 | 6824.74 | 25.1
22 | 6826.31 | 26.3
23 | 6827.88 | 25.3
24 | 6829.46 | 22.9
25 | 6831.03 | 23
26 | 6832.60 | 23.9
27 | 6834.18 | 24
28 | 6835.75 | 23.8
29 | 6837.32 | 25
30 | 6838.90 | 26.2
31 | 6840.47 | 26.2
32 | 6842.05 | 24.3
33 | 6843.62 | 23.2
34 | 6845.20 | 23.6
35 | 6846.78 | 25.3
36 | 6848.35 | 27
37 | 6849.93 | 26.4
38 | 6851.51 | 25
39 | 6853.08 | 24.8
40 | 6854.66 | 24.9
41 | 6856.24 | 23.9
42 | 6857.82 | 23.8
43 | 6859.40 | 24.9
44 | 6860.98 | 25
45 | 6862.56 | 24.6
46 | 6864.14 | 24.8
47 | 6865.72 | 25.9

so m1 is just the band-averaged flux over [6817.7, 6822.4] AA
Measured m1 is 25.3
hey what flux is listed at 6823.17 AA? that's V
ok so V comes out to 23.6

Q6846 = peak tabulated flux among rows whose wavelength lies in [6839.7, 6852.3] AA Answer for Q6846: 27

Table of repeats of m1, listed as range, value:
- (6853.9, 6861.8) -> 24.5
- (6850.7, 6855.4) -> 24.9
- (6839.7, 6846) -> 24.3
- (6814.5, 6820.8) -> 26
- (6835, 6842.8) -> 25.1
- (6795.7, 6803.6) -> 24.6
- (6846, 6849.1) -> 26.2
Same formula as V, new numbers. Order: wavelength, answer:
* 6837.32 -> 25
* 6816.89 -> 26.3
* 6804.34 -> 28.3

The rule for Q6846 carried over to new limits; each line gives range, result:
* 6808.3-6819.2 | 26.5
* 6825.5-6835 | 26.3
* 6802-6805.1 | 28.3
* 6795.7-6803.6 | 27.1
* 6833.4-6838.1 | 25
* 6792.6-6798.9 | 25.6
